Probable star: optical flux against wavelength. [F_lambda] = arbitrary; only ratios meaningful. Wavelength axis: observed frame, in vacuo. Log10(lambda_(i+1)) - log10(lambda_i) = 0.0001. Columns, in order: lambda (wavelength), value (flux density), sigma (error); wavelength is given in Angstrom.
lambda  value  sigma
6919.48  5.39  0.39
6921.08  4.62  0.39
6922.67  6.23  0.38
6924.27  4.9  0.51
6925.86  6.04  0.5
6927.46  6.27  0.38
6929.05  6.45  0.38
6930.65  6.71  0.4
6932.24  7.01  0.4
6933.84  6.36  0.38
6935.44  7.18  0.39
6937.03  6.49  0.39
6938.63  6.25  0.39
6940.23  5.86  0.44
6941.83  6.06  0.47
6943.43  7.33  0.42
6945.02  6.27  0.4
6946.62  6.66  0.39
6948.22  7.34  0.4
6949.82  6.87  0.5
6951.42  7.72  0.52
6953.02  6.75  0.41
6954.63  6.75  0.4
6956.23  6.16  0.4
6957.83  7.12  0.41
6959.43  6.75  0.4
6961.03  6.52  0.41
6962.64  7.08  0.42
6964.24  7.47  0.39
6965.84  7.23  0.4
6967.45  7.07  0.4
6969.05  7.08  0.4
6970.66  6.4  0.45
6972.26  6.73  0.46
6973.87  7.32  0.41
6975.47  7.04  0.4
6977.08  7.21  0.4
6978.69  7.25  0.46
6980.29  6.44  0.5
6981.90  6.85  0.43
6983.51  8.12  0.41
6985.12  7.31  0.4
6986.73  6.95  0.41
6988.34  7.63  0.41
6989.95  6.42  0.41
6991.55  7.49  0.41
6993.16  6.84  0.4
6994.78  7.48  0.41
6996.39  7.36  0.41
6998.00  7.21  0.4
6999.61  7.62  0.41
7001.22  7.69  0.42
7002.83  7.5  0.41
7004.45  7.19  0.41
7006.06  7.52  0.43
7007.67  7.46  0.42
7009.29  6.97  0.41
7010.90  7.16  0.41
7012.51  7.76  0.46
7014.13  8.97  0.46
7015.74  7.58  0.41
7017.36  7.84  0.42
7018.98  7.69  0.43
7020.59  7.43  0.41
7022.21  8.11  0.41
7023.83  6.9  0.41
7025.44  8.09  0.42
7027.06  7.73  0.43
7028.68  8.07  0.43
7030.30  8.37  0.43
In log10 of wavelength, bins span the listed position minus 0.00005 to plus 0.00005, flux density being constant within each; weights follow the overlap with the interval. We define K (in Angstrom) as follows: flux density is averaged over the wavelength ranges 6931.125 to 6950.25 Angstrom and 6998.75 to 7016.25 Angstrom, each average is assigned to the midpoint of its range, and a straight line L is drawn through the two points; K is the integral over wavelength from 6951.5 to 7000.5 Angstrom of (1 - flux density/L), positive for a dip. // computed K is 0.5 Angstrom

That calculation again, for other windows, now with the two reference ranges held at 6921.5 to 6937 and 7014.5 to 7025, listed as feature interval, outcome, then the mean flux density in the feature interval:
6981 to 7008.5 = -0.1 Angstrom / 7.33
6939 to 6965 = -0.5 Angstrom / 6.78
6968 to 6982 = 0.1 Angstrom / 6.93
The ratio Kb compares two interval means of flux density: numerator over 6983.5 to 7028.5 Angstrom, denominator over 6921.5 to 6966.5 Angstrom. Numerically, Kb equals 1.13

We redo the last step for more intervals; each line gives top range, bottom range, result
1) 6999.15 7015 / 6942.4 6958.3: 1.10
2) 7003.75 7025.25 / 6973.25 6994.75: 1.06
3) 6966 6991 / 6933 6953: 1.05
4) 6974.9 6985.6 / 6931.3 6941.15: 1.10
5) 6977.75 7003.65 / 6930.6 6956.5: 1.08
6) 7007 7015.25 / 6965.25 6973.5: 1.11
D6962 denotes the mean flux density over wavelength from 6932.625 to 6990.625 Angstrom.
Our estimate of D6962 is 6.89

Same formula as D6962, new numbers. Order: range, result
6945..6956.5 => 6.88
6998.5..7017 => 7.58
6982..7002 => 7.32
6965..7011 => 7.19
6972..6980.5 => 7.06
